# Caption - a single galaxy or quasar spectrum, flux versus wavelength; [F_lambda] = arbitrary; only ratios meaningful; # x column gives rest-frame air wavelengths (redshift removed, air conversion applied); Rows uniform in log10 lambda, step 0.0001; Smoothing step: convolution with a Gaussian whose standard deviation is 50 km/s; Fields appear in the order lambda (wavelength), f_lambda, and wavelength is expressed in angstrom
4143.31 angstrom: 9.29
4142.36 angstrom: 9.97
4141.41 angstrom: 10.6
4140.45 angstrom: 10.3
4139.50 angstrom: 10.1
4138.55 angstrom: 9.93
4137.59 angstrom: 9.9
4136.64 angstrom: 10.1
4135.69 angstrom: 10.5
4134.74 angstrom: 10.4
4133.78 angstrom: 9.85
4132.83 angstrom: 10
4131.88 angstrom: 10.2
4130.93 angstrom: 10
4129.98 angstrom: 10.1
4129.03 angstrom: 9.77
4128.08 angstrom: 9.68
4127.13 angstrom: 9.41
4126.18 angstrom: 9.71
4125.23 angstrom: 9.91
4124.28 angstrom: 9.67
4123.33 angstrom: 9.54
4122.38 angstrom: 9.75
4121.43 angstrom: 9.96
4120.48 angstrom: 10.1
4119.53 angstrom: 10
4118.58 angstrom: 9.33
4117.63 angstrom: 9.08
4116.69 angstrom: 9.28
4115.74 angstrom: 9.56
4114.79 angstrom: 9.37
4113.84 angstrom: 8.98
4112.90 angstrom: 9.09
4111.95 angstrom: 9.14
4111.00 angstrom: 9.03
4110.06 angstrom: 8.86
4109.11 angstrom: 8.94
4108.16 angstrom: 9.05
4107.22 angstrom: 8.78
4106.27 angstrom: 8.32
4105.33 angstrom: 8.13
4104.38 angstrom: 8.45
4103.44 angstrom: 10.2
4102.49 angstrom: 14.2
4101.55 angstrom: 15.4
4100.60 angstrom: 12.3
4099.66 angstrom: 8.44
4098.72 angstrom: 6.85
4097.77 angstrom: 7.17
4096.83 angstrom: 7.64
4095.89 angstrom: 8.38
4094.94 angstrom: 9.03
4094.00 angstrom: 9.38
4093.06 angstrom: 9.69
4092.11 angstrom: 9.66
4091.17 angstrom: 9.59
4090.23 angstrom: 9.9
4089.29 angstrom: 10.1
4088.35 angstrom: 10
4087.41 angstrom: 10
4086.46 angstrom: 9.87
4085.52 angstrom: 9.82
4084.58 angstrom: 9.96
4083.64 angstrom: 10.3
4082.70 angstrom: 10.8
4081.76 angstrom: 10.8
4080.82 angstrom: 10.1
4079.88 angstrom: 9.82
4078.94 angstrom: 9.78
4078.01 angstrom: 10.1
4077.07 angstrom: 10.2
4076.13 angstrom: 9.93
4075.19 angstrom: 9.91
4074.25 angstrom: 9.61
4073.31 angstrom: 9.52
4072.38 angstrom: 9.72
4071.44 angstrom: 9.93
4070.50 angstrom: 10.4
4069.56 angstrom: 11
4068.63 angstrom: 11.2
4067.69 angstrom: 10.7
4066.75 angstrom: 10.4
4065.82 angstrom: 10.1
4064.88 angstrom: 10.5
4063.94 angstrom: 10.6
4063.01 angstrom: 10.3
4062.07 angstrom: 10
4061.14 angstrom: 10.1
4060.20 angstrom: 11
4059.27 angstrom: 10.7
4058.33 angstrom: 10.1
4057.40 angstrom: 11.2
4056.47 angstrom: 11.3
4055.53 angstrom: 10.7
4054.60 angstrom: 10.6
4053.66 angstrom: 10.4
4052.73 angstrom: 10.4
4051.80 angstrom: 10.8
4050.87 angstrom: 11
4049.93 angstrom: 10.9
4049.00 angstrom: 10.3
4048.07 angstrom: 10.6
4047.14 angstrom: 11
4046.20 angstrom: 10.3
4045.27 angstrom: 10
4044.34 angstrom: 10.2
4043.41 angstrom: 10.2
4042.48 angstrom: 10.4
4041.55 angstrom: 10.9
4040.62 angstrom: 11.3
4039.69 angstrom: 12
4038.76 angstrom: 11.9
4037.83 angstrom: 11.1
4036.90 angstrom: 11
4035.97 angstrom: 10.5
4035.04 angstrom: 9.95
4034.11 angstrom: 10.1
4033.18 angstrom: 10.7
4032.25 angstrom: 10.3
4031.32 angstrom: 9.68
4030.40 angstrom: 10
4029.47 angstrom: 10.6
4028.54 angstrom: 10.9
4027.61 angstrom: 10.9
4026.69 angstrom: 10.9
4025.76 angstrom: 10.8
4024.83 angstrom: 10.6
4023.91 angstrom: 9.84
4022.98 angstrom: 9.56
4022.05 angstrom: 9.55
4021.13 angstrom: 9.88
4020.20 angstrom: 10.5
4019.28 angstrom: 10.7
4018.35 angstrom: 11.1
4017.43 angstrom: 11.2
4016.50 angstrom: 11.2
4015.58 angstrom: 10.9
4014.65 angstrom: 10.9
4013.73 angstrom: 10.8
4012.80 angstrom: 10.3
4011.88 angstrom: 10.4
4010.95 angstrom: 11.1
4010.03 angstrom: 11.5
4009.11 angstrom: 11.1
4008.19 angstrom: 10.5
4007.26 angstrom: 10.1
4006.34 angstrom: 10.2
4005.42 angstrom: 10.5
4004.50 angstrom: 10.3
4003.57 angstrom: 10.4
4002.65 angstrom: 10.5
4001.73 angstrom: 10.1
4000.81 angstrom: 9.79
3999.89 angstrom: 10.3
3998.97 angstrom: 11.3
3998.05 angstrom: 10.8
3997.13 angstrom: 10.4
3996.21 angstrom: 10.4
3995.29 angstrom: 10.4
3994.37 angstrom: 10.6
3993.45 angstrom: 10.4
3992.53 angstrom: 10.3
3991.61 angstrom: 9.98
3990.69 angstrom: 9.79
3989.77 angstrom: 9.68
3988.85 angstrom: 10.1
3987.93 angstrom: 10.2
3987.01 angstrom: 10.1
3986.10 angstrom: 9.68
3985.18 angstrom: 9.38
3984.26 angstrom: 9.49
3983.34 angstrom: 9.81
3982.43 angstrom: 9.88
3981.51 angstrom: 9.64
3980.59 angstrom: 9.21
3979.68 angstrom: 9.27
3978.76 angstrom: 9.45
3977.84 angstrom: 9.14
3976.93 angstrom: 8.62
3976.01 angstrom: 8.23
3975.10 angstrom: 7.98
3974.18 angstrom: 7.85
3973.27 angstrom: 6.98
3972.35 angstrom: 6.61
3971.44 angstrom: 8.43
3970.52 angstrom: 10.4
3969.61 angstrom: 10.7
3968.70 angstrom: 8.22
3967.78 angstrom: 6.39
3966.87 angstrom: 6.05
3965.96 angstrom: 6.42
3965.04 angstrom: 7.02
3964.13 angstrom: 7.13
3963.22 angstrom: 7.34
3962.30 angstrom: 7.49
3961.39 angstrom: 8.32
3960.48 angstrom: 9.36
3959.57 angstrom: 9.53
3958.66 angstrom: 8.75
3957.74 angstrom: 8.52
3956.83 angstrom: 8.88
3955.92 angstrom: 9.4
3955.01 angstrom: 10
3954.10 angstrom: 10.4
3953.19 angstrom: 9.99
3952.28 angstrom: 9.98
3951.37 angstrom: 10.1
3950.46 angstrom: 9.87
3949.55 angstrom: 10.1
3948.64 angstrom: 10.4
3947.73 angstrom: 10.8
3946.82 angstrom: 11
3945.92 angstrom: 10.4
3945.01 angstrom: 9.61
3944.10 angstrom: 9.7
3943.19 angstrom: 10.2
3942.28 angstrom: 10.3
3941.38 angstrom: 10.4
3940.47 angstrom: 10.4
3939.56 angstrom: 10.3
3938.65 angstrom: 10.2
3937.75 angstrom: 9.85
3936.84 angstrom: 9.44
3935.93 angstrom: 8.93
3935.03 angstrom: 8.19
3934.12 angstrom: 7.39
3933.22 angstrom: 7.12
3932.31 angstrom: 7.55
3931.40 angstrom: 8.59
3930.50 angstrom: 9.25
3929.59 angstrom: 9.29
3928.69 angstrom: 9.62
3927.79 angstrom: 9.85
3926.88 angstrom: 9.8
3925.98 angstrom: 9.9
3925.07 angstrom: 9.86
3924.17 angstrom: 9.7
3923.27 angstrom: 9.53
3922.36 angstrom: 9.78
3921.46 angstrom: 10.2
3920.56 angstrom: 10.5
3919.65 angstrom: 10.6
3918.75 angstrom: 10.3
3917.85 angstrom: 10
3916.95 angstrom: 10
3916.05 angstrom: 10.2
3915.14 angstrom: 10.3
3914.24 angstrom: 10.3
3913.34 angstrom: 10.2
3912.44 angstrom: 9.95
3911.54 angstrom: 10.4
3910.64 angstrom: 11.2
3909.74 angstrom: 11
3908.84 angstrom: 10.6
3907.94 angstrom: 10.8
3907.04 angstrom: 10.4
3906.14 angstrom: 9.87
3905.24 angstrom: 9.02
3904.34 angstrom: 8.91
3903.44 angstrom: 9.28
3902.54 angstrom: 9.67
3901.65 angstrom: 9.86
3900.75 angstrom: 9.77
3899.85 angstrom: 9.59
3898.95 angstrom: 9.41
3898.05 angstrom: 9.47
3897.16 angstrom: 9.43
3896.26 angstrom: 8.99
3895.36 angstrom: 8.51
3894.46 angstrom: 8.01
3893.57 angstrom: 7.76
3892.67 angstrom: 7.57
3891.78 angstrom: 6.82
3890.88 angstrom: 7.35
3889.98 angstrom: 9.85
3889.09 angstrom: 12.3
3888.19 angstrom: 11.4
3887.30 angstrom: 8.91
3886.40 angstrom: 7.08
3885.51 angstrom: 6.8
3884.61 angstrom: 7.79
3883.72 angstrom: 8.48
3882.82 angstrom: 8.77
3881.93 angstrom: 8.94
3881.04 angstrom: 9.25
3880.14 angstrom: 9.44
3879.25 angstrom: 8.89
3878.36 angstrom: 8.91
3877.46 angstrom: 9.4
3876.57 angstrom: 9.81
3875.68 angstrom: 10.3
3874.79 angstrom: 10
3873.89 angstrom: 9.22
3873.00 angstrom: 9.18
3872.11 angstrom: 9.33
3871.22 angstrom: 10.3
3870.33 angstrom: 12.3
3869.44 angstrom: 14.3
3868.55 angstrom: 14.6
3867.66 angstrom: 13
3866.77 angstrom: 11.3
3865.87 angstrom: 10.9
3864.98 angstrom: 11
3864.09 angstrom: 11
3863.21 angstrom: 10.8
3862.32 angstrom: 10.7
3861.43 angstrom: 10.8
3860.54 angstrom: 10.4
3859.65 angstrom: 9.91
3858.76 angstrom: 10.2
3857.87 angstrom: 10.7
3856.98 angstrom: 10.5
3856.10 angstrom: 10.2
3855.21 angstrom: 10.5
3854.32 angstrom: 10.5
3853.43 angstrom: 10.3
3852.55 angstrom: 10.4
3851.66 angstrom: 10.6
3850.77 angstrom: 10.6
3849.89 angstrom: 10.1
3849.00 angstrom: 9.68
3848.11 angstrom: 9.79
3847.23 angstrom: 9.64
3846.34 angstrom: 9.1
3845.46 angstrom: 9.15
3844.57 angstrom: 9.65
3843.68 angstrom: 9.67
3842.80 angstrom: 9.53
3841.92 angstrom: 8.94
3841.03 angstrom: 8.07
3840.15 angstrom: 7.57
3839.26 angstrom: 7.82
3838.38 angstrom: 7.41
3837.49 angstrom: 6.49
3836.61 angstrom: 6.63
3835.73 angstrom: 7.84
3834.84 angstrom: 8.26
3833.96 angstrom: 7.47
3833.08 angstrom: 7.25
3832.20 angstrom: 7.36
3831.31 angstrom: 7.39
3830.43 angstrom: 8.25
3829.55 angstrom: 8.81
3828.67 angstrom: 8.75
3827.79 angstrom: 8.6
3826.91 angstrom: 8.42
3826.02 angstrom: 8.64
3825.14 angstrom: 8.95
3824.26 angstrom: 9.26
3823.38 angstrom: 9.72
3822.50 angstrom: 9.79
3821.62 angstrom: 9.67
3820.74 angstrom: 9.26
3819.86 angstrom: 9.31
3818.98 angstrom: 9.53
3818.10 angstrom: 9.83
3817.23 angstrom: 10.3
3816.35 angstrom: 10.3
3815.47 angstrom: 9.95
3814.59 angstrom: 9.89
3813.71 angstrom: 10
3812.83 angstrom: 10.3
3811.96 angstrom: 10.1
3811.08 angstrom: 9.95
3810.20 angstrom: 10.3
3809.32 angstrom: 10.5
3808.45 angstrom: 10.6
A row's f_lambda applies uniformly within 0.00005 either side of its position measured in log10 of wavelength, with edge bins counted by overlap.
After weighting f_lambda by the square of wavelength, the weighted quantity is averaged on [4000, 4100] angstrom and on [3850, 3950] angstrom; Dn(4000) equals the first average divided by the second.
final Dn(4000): 1.13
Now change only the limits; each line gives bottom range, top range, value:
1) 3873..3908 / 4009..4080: 1.25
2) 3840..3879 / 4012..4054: 1.12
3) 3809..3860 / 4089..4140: 1.20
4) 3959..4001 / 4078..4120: 1.12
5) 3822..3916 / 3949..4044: 1.10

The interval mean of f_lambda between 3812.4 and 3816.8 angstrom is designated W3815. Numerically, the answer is 10.1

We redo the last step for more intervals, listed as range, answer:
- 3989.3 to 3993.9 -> 10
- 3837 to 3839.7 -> 7.23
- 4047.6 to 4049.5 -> 10.5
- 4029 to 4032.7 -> 10.2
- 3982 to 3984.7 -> 9.74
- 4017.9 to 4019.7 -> 10.9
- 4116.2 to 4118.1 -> 9.21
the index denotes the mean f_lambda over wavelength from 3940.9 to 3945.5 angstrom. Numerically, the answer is 10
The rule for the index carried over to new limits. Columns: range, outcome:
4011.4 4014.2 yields 10.5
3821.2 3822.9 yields 9.73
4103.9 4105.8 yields 8.32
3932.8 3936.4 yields 7.93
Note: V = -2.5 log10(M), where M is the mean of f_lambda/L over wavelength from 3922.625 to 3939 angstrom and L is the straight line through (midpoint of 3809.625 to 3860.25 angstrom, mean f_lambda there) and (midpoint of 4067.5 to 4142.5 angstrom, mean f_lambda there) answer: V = 0.04 mag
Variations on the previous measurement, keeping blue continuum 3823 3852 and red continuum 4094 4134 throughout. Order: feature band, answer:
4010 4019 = -0.18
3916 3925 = -0.13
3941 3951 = -0.14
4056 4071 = -0.13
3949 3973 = 0.05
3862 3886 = -0.16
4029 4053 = -0.14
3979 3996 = -0.09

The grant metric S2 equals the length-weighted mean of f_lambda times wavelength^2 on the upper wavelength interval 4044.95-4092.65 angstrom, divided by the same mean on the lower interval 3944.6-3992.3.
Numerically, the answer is 1.19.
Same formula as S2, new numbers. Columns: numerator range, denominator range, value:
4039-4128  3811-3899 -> 1.19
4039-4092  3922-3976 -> 1.21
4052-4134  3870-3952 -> 1.13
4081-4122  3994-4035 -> 0.95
